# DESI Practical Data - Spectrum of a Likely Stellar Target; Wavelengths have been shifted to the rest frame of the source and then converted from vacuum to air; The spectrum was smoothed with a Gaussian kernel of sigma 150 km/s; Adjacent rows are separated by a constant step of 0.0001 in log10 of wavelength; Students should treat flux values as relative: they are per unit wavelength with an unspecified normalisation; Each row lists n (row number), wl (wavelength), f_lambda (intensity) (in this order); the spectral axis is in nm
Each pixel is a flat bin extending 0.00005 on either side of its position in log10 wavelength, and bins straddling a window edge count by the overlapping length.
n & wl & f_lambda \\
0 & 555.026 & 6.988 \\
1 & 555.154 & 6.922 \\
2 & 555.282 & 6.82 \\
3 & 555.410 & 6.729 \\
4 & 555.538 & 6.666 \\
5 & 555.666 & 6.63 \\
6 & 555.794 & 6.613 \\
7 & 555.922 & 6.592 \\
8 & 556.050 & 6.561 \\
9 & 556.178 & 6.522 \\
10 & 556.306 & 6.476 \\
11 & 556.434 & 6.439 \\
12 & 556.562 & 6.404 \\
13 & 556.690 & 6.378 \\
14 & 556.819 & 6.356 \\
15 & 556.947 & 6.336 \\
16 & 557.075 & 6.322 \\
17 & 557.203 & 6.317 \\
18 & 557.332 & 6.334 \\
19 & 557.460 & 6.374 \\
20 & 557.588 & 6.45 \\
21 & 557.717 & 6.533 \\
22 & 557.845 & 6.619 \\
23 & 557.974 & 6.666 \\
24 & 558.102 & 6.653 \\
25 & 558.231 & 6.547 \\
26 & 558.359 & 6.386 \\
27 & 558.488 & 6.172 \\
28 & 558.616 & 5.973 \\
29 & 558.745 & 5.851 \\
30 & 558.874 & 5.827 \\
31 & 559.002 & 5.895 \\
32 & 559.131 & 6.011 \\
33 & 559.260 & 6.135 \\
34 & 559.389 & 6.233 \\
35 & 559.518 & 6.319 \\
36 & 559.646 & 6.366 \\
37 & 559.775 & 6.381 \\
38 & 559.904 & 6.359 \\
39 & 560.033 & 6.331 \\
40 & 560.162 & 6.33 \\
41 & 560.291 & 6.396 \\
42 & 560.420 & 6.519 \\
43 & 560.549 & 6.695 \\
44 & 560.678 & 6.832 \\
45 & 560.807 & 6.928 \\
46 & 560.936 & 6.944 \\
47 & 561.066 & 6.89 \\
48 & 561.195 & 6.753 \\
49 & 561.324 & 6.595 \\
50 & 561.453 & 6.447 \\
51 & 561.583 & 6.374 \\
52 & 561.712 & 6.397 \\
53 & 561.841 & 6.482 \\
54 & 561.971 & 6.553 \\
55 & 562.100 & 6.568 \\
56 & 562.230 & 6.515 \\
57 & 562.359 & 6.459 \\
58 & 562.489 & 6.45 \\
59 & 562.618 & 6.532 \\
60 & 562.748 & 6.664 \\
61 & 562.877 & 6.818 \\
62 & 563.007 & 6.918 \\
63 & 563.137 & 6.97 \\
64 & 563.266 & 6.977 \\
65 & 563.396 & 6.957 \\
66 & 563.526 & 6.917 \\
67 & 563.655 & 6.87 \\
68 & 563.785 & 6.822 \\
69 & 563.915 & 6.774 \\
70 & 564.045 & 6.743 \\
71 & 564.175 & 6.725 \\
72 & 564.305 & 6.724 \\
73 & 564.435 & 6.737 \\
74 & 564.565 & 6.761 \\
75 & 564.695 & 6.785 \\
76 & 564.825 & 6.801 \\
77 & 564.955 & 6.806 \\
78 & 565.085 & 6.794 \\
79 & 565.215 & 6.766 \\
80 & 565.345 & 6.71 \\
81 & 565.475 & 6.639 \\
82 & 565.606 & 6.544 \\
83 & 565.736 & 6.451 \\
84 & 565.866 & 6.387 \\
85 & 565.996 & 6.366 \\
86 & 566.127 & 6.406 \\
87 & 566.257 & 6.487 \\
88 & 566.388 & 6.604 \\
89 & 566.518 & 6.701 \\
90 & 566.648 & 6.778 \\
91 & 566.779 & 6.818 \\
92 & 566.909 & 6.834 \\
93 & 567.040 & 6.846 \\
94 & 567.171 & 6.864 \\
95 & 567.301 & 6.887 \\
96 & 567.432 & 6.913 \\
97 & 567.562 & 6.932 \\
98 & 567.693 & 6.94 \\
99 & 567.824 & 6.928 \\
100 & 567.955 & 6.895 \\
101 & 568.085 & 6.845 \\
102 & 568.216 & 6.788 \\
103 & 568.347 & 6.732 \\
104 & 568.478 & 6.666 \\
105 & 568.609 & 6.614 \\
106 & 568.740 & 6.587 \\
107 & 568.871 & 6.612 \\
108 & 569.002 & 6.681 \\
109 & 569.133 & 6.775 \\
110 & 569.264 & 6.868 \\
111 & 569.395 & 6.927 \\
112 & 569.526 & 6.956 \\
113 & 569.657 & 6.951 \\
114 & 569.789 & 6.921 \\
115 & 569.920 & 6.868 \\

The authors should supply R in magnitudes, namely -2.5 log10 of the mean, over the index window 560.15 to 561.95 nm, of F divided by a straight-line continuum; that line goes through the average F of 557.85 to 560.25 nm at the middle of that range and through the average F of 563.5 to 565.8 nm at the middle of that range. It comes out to -0.03 mag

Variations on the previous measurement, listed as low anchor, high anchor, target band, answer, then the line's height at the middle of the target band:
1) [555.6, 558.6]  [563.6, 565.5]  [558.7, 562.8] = 0.028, 6.61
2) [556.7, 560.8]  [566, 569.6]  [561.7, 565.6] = -0.024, 6.57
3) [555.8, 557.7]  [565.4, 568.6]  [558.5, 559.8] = 0.069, 6.49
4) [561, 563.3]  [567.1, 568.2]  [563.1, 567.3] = 0.007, 6.78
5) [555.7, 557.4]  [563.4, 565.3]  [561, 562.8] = 0.022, 6.68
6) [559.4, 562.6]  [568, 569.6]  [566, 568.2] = -0.011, 6.71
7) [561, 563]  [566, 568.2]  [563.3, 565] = -0.023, 6.66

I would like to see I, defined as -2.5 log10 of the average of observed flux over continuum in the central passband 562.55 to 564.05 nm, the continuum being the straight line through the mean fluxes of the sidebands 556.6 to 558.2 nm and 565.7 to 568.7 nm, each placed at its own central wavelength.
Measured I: -0.04 mag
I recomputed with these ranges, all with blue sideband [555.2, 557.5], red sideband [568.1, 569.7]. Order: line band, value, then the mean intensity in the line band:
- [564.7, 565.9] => 0.00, 6.67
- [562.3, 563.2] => -0.01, 6.68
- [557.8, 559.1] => 0.05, 6.25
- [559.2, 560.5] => 0.04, 6.34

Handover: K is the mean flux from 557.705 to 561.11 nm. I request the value 6.39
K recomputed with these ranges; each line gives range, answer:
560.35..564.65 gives 6.71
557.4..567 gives 6.57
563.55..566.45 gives 6.67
